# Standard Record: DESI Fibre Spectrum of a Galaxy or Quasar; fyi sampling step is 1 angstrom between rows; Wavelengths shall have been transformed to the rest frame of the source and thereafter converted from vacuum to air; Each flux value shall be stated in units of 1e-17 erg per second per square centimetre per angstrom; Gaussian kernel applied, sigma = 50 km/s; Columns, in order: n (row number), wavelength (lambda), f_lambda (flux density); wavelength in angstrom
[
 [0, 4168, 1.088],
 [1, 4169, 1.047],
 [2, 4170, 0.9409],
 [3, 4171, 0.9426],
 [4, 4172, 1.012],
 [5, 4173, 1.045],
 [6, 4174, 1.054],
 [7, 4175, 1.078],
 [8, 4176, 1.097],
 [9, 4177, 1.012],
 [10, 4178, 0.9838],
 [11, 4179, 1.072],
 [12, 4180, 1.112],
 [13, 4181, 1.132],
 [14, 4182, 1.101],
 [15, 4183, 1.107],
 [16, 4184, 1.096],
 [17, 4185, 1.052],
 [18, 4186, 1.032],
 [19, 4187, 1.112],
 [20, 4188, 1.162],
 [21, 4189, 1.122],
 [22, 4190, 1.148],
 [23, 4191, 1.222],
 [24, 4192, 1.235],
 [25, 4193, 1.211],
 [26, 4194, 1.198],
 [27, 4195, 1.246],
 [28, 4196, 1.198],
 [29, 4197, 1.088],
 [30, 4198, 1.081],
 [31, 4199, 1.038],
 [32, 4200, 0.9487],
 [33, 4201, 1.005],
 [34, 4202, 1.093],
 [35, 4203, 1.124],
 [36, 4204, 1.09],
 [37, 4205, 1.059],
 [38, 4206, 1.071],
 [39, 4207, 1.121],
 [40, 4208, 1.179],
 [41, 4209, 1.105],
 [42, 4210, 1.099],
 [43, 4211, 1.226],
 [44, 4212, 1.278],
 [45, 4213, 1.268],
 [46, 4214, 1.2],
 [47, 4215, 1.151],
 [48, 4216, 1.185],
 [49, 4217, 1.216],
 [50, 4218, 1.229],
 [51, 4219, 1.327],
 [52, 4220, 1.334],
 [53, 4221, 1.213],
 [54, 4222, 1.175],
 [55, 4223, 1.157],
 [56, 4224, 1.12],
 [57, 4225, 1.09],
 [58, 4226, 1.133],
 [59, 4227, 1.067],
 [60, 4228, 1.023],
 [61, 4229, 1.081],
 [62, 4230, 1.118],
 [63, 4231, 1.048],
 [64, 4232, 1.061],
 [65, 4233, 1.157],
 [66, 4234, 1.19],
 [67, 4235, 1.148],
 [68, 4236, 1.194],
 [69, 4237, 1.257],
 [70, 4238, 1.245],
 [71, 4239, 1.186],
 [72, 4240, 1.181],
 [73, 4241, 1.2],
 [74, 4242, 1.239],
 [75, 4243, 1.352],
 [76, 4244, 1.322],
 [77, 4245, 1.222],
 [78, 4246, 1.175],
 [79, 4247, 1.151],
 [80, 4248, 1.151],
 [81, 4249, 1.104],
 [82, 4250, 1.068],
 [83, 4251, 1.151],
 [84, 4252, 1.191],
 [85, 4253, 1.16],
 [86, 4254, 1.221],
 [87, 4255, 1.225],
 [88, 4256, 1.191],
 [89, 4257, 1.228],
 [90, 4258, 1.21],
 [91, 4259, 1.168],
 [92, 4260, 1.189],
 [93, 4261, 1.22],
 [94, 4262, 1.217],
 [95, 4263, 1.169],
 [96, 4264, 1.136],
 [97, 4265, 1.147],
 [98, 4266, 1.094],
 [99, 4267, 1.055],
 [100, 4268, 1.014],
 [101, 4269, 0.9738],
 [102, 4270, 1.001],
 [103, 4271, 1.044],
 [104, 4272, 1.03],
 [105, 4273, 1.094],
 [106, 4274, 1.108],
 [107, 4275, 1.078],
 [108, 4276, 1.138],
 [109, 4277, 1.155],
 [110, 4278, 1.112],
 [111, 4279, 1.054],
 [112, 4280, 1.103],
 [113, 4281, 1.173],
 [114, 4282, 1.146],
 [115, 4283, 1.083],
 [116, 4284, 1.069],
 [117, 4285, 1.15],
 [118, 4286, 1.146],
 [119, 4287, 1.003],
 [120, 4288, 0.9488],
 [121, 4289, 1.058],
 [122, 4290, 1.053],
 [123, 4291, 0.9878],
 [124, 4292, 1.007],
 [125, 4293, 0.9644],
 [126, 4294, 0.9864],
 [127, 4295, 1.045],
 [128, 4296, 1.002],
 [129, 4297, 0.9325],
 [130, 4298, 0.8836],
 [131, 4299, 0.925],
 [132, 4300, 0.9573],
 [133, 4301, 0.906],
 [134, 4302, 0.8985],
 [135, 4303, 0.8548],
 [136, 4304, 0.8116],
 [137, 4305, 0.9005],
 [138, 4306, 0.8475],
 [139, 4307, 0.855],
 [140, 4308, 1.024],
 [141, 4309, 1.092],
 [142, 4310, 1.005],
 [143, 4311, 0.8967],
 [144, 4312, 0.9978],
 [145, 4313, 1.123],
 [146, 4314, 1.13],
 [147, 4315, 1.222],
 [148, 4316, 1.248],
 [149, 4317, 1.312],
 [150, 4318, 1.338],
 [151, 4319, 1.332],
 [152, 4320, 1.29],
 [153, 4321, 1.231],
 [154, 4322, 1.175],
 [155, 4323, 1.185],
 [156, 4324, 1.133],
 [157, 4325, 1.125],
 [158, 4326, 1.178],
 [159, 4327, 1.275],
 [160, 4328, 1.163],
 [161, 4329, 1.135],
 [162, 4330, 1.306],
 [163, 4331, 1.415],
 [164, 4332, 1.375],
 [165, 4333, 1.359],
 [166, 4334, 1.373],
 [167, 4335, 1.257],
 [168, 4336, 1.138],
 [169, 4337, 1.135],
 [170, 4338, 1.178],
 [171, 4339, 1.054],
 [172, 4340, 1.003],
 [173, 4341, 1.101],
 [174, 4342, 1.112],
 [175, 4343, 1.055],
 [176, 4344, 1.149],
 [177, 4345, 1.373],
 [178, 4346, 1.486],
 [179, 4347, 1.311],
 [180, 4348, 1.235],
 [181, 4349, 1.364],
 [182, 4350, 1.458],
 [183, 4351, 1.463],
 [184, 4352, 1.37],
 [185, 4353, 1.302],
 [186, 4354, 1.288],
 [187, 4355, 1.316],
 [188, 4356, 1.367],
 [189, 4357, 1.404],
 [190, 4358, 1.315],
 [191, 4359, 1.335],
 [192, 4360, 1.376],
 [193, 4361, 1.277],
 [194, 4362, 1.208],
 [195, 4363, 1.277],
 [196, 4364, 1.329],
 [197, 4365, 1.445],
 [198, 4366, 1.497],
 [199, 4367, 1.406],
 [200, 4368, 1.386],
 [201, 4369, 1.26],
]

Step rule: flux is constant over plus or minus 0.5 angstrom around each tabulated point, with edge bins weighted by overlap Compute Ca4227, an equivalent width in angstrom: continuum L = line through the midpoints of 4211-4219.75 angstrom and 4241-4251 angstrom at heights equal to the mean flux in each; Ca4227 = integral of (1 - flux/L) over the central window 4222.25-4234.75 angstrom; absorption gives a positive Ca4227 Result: 1.1 angstrom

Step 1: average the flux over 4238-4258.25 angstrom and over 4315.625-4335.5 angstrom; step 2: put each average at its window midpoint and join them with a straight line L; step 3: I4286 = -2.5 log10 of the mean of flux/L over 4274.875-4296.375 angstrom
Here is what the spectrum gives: 0.15 mag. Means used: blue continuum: 1.2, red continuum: 1.26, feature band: 1.07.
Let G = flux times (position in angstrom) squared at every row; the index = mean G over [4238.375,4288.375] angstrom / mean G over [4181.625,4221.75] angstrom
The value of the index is 1.02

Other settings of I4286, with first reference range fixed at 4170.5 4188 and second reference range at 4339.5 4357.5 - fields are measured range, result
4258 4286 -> 0.07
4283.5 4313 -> 0.24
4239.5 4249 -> -0.06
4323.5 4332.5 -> 0.02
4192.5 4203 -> -0.02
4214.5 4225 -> -0.08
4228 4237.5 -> 0.00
